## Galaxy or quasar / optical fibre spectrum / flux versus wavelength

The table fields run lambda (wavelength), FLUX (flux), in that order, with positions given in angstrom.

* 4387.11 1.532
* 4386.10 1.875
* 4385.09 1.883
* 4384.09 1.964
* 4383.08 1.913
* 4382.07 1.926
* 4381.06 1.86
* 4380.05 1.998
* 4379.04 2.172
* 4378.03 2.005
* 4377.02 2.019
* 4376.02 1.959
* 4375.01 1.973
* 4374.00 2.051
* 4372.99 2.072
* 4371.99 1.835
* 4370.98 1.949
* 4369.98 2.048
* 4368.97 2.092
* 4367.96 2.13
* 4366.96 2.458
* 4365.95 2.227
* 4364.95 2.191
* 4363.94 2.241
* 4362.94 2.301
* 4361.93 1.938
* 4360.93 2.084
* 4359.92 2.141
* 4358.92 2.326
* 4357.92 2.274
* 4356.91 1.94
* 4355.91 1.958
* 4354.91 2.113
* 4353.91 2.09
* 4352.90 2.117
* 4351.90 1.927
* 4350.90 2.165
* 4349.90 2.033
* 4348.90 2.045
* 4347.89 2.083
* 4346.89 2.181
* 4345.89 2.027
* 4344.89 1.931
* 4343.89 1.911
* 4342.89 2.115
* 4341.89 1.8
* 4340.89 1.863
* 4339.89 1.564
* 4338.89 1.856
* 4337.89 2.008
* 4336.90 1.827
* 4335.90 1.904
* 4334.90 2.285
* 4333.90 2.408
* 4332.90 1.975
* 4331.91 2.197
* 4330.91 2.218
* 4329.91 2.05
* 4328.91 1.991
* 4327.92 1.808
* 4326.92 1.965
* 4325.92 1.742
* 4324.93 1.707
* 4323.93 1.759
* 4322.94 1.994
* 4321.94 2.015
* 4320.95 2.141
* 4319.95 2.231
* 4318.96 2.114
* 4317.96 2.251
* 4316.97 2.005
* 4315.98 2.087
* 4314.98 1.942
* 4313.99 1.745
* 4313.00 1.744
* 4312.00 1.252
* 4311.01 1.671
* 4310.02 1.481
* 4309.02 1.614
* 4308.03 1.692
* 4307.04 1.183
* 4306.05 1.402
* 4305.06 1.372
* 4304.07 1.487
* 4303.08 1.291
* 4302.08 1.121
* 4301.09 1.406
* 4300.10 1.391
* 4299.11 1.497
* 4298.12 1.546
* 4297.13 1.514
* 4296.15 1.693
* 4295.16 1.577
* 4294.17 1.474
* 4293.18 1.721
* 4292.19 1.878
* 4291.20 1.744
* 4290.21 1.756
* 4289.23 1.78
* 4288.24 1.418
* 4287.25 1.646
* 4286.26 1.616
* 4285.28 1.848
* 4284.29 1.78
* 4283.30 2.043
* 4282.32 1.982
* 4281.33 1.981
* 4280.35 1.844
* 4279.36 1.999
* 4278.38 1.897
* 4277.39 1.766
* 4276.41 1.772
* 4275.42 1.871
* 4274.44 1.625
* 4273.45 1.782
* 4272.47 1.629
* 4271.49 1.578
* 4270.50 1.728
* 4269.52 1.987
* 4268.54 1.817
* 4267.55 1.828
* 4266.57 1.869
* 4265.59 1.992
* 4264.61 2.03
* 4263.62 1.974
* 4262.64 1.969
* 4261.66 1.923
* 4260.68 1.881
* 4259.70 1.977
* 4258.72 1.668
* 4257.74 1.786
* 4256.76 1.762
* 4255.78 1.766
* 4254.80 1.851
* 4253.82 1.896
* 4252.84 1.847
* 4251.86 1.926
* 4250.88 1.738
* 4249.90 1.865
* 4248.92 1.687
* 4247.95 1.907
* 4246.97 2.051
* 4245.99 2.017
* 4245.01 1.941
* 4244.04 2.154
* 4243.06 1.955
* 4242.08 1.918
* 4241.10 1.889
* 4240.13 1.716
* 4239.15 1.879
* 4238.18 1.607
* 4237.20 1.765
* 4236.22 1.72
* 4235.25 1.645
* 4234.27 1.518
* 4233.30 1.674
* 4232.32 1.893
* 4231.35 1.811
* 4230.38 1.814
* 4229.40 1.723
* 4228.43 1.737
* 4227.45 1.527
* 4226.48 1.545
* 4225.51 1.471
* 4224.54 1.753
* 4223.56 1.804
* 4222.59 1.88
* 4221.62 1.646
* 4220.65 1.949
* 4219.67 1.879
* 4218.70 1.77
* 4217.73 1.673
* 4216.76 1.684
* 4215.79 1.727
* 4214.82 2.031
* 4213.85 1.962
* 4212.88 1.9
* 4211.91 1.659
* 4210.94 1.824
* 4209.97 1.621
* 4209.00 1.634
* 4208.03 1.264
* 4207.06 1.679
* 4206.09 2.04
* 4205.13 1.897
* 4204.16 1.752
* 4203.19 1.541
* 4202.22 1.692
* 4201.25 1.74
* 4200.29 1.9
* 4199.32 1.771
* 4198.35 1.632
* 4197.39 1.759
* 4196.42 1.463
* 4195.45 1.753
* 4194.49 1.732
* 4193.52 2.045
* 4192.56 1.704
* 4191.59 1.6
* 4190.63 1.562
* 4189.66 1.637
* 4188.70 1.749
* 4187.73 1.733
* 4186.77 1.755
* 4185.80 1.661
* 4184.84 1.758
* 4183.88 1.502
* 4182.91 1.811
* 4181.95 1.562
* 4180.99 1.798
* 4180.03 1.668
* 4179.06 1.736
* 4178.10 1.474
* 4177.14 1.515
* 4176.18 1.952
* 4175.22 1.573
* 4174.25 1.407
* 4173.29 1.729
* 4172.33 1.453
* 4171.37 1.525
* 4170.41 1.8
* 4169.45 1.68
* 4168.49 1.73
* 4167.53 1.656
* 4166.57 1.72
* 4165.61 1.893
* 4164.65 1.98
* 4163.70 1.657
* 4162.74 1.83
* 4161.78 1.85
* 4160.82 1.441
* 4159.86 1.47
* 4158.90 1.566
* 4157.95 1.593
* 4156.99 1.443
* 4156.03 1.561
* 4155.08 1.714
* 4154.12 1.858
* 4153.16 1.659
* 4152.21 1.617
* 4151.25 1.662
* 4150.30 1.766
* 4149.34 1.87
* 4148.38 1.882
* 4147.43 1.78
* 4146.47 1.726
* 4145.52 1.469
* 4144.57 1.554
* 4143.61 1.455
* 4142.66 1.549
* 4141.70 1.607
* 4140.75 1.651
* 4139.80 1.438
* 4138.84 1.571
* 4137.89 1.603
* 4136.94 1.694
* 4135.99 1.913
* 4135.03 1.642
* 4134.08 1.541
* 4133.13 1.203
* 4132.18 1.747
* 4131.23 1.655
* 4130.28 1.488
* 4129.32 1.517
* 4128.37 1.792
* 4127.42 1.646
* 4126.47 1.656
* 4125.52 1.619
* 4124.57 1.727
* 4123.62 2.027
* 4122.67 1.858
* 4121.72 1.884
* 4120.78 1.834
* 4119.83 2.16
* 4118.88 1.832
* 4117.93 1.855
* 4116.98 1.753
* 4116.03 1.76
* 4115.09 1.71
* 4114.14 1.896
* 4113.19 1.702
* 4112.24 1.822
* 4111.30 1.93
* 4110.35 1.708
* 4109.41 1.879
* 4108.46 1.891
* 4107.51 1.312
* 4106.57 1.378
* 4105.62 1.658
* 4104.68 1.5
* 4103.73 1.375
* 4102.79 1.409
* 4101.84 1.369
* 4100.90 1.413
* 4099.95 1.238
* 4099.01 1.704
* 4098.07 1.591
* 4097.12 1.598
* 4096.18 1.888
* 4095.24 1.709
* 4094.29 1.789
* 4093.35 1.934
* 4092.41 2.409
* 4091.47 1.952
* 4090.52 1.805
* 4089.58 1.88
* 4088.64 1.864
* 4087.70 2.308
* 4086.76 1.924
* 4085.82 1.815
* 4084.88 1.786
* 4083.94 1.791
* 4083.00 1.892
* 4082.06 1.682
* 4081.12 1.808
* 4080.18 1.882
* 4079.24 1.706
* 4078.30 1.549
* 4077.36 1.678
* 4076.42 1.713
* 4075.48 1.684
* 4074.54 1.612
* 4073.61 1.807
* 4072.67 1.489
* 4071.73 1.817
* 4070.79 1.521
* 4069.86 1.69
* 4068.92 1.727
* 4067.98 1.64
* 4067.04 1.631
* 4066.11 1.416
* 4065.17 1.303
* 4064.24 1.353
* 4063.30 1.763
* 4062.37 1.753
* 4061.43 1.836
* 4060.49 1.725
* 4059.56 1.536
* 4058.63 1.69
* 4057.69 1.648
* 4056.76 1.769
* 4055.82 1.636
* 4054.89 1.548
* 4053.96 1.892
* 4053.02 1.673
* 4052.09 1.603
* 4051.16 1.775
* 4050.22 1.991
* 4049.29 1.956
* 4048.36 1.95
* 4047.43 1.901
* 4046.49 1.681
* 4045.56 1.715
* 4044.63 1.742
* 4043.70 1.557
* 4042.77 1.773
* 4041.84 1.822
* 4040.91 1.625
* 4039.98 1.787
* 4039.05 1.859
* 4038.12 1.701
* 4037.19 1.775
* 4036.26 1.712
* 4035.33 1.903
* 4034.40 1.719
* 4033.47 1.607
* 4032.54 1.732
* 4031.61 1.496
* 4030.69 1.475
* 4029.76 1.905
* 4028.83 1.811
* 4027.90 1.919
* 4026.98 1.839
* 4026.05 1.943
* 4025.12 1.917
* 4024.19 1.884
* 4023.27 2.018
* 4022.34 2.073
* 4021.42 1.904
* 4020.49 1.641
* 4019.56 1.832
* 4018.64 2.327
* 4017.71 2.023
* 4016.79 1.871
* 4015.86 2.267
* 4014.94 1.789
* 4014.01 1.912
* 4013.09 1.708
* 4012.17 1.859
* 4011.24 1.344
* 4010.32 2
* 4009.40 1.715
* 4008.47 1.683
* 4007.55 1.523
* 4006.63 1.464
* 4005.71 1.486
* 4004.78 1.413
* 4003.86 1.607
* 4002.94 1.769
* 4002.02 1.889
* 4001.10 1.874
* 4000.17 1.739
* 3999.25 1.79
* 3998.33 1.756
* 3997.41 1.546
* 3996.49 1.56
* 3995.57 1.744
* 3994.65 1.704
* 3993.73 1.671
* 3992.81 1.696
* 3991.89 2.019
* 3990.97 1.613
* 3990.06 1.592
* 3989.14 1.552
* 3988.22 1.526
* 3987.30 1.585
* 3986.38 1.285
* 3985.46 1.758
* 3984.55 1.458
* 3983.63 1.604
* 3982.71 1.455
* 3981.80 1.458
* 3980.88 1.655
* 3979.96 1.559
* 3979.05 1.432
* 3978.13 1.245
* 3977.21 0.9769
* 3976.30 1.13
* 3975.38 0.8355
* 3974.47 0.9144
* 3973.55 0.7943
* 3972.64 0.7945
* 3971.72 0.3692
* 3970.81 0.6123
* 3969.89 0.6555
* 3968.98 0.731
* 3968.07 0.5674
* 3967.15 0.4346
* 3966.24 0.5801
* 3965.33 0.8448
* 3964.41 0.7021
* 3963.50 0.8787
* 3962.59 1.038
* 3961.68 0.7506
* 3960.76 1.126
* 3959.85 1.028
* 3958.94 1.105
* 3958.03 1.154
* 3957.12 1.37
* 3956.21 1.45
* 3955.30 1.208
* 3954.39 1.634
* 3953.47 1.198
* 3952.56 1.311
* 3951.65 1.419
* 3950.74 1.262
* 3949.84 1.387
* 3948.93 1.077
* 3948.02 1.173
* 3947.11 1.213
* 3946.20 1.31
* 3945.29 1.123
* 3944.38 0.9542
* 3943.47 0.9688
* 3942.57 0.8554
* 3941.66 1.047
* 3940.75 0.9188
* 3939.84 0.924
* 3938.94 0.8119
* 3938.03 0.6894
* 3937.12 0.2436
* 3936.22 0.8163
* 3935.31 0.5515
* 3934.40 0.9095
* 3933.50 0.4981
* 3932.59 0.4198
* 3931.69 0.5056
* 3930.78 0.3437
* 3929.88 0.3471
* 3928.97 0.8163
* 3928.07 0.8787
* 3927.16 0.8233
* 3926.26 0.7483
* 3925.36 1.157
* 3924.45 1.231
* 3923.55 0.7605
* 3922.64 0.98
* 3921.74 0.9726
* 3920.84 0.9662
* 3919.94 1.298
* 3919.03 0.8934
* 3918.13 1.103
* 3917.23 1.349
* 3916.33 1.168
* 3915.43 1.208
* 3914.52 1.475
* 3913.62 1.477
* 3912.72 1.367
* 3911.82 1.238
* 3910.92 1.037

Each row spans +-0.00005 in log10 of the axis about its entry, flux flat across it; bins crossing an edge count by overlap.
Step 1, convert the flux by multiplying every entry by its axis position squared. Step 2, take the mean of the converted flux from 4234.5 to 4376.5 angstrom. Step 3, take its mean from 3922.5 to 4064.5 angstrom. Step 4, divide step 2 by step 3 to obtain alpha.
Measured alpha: 1.5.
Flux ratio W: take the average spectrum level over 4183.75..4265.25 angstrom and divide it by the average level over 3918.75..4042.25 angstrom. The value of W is 1.3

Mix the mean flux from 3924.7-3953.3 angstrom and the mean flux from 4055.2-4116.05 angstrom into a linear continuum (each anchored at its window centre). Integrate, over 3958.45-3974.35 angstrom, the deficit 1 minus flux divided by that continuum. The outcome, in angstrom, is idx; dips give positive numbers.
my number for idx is 4.1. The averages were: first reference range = 0.893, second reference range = 1.7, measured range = 0.769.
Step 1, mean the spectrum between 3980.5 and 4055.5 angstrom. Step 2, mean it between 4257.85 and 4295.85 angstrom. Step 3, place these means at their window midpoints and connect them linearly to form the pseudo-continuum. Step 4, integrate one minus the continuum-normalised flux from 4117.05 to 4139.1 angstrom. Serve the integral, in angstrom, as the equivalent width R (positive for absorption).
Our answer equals 0.6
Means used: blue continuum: 1.74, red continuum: 1.81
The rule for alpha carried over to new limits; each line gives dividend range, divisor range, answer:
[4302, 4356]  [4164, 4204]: 1.19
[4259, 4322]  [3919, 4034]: 1.55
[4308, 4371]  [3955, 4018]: 1.72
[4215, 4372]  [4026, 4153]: 1.19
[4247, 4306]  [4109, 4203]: 1.09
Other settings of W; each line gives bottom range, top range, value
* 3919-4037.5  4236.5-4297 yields 1.38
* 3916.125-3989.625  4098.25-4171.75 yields 1.63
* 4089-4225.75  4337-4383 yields 1.20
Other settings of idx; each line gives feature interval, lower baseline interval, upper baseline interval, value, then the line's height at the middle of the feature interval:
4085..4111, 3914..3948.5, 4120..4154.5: -3.26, 1.53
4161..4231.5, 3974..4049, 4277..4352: 2.00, 1.77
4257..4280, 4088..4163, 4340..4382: 0.87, 1.91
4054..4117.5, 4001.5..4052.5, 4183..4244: 2.45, 1.77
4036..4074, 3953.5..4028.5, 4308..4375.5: -3.51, 1.56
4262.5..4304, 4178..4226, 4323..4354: 3.37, 1.88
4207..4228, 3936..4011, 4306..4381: 0.17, 1.74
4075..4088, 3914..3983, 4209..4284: -4.22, 1.35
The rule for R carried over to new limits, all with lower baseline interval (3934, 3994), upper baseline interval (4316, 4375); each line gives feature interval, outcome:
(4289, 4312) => 4.88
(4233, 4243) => 0.23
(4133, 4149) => -0.67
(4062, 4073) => -1.76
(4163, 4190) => -0.80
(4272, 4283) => 0.27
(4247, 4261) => -0.06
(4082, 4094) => -4.31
